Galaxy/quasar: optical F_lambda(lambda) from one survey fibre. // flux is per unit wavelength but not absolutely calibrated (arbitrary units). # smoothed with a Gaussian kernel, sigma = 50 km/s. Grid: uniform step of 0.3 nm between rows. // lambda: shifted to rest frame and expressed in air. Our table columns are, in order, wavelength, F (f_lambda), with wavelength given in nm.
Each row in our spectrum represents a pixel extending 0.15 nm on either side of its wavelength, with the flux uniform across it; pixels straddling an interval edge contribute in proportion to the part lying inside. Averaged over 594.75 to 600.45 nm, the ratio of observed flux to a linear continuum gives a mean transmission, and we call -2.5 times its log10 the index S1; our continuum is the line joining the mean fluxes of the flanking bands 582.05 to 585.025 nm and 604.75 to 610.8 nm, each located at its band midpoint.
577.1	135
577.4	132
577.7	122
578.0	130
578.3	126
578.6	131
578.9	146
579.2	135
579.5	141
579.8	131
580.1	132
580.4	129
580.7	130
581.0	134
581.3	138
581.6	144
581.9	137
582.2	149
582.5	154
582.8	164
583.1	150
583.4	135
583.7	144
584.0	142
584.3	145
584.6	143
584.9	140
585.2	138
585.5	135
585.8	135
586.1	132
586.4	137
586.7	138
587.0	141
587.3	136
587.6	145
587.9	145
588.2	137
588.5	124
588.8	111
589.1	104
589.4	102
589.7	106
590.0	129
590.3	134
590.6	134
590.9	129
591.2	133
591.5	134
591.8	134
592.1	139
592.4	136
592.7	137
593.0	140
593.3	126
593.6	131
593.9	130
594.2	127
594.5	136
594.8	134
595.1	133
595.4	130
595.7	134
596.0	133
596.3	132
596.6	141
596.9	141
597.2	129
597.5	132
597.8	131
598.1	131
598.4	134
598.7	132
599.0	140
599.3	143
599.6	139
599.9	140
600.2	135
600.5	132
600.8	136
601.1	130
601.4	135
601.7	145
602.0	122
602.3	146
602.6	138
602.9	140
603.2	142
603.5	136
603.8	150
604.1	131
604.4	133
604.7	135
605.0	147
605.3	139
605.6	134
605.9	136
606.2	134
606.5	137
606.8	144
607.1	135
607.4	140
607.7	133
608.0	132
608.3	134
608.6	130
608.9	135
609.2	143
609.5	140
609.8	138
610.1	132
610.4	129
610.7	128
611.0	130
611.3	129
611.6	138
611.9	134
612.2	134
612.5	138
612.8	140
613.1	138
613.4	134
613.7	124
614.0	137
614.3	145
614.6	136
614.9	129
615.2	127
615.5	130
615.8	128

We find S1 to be 0.04 mag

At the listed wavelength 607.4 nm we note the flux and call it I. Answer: 140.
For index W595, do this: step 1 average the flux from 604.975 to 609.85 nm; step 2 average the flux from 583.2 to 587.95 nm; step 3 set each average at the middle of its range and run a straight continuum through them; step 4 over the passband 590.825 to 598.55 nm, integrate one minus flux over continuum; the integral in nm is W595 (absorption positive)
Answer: 0.28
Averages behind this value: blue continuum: 139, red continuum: 137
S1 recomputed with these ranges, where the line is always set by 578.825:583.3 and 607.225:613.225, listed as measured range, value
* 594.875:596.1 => 0.042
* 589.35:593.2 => 0.066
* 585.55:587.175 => 0.025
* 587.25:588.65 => 0.015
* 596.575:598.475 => 0.029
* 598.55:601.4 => 0.005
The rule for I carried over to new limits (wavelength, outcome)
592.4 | 136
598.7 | 132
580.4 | 129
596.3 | 132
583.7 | 144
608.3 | 134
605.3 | 139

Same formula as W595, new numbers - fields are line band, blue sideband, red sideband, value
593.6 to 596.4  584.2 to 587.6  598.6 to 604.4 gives 0.12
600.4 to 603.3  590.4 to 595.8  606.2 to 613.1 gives -0.05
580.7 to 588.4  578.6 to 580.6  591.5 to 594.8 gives -0.38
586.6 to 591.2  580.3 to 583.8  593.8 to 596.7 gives 0.33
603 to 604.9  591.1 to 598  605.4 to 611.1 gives -0.05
